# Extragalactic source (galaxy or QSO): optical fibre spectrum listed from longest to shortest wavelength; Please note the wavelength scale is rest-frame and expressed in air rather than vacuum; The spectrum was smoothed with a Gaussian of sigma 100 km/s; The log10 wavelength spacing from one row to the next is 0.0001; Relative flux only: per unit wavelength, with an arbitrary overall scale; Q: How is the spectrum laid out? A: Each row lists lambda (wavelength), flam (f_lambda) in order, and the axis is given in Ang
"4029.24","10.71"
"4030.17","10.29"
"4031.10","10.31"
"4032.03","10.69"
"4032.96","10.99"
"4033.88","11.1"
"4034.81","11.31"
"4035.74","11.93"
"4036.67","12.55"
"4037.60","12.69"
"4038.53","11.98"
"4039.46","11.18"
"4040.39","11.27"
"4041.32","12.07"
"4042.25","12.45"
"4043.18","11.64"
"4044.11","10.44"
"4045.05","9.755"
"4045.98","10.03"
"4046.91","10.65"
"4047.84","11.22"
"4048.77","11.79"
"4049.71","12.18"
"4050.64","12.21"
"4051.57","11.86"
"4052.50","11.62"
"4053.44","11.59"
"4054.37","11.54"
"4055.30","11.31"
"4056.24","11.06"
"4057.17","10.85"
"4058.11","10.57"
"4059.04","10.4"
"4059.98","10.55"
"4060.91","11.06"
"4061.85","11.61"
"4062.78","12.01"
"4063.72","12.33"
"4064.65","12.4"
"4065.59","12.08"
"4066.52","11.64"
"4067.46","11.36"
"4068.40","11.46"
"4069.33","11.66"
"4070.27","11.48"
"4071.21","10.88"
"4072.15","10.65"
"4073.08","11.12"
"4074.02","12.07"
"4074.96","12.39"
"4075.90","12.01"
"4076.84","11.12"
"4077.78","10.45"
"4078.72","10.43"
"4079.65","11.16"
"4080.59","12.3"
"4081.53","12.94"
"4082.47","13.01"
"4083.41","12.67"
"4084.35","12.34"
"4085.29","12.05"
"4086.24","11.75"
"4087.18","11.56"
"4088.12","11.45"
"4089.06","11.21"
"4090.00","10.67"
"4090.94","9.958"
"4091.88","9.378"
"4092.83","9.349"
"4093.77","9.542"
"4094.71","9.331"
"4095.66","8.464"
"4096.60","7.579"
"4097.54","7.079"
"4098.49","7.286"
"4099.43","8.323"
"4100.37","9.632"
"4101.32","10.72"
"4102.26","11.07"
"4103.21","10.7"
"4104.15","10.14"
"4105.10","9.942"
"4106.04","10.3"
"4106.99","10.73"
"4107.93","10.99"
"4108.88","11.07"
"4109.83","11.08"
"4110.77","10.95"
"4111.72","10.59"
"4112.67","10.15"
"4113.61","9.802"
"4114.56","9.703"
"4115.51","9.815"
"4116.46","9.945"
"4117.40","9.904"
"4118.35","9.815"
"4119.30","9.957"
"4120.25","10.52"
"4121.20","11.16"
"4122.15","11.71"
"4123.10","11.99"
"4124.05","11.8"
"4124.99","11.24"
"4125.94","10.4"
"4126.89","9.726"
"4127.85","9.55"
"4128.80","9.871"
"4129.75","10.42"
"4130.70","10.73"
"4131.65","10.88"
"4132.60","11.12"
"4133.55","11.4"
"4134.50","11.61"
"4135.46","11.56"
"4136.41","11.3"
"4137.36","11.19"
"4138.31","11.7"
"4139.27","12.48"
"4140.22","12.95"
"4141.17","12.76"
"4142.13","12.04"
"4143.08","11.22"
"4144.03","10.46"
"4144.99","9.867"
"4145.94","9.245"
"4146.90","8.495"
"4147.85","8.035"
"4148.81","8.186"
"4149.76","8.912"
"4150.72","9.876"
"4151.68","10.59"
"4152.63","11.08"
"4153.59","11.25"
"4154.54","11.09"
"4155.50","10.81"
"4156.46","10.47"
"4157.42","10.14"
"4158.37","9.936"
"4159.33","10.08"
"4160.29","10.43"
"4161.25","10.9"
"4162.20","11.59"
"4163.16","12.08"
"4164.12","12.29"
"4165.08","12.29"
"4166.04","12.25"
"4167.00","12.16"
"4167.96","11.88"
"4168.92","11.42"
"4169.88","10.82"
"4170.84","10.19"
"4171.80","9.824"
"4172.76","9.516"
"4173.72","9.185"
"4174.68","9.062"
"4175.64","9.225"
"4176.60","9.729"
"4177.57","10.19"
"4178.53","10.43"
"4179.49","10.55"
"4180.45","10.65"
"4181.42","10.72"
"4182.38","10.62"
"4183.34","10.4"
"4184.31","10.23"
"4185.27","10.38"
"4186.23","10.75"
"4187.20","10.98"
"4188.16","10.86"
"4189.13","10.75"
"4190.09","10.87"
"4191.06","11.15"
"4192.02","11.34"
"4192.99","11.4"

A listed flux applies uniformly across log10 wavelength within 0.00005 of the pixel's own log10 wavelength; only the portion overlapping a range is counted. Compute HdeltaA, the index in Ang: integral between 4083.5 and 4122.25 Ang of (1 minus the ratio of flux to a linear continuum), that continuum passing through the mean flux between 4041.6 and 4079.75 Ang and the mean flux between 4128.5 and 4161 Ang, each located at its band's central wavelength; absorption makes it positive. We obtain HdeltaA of 2.8 Ang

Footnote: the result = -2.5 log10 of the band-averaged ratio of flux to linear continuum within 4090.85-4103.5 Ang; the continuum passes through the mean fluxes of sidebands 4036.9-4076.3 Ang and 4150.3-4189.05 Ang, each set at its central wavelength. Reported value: 0.22 mag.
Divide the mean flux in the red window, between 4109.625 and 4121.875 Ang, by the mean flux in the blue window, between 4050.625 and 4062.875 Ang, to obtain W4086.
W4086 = 0.91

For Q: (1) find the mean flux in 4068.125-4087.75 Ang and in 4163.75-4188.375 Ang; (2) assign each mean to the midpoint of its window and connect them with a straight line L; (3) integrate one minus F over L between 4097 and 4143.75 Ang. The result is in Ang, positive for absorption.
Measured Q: 2.5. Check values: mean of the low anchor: 11.7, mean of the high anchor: 10.6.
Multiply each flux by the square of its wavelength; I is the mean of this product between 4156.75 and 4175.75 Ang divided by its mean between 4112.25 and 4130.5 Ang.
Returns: 1.1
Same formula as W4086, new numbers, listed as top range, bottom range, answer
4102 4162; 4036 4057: 0.92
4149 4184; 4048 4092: 0.92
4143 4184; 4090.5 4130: 1.04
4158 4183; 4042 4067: 0.94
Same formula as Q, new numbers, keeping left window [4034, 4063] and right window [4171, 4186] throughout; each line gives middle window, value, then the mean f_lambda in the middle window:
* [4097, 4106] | 1.2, 9.46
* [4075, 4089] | -1.0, 11.8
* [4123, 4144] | -1.4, 11.2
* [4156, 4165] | -0.6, 10.9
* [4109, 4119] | 0.5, 10.2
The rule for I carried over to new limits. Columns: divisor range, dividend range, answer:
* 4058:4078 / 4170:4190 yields 0.94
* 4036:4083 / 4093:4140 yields 0.93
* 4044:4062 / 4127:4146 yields 1.04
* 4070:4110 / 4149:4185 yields 1.03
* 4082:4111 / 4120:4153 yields 1.06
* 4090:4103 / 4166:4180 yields 1.18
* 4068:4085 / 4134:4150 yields 0.95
